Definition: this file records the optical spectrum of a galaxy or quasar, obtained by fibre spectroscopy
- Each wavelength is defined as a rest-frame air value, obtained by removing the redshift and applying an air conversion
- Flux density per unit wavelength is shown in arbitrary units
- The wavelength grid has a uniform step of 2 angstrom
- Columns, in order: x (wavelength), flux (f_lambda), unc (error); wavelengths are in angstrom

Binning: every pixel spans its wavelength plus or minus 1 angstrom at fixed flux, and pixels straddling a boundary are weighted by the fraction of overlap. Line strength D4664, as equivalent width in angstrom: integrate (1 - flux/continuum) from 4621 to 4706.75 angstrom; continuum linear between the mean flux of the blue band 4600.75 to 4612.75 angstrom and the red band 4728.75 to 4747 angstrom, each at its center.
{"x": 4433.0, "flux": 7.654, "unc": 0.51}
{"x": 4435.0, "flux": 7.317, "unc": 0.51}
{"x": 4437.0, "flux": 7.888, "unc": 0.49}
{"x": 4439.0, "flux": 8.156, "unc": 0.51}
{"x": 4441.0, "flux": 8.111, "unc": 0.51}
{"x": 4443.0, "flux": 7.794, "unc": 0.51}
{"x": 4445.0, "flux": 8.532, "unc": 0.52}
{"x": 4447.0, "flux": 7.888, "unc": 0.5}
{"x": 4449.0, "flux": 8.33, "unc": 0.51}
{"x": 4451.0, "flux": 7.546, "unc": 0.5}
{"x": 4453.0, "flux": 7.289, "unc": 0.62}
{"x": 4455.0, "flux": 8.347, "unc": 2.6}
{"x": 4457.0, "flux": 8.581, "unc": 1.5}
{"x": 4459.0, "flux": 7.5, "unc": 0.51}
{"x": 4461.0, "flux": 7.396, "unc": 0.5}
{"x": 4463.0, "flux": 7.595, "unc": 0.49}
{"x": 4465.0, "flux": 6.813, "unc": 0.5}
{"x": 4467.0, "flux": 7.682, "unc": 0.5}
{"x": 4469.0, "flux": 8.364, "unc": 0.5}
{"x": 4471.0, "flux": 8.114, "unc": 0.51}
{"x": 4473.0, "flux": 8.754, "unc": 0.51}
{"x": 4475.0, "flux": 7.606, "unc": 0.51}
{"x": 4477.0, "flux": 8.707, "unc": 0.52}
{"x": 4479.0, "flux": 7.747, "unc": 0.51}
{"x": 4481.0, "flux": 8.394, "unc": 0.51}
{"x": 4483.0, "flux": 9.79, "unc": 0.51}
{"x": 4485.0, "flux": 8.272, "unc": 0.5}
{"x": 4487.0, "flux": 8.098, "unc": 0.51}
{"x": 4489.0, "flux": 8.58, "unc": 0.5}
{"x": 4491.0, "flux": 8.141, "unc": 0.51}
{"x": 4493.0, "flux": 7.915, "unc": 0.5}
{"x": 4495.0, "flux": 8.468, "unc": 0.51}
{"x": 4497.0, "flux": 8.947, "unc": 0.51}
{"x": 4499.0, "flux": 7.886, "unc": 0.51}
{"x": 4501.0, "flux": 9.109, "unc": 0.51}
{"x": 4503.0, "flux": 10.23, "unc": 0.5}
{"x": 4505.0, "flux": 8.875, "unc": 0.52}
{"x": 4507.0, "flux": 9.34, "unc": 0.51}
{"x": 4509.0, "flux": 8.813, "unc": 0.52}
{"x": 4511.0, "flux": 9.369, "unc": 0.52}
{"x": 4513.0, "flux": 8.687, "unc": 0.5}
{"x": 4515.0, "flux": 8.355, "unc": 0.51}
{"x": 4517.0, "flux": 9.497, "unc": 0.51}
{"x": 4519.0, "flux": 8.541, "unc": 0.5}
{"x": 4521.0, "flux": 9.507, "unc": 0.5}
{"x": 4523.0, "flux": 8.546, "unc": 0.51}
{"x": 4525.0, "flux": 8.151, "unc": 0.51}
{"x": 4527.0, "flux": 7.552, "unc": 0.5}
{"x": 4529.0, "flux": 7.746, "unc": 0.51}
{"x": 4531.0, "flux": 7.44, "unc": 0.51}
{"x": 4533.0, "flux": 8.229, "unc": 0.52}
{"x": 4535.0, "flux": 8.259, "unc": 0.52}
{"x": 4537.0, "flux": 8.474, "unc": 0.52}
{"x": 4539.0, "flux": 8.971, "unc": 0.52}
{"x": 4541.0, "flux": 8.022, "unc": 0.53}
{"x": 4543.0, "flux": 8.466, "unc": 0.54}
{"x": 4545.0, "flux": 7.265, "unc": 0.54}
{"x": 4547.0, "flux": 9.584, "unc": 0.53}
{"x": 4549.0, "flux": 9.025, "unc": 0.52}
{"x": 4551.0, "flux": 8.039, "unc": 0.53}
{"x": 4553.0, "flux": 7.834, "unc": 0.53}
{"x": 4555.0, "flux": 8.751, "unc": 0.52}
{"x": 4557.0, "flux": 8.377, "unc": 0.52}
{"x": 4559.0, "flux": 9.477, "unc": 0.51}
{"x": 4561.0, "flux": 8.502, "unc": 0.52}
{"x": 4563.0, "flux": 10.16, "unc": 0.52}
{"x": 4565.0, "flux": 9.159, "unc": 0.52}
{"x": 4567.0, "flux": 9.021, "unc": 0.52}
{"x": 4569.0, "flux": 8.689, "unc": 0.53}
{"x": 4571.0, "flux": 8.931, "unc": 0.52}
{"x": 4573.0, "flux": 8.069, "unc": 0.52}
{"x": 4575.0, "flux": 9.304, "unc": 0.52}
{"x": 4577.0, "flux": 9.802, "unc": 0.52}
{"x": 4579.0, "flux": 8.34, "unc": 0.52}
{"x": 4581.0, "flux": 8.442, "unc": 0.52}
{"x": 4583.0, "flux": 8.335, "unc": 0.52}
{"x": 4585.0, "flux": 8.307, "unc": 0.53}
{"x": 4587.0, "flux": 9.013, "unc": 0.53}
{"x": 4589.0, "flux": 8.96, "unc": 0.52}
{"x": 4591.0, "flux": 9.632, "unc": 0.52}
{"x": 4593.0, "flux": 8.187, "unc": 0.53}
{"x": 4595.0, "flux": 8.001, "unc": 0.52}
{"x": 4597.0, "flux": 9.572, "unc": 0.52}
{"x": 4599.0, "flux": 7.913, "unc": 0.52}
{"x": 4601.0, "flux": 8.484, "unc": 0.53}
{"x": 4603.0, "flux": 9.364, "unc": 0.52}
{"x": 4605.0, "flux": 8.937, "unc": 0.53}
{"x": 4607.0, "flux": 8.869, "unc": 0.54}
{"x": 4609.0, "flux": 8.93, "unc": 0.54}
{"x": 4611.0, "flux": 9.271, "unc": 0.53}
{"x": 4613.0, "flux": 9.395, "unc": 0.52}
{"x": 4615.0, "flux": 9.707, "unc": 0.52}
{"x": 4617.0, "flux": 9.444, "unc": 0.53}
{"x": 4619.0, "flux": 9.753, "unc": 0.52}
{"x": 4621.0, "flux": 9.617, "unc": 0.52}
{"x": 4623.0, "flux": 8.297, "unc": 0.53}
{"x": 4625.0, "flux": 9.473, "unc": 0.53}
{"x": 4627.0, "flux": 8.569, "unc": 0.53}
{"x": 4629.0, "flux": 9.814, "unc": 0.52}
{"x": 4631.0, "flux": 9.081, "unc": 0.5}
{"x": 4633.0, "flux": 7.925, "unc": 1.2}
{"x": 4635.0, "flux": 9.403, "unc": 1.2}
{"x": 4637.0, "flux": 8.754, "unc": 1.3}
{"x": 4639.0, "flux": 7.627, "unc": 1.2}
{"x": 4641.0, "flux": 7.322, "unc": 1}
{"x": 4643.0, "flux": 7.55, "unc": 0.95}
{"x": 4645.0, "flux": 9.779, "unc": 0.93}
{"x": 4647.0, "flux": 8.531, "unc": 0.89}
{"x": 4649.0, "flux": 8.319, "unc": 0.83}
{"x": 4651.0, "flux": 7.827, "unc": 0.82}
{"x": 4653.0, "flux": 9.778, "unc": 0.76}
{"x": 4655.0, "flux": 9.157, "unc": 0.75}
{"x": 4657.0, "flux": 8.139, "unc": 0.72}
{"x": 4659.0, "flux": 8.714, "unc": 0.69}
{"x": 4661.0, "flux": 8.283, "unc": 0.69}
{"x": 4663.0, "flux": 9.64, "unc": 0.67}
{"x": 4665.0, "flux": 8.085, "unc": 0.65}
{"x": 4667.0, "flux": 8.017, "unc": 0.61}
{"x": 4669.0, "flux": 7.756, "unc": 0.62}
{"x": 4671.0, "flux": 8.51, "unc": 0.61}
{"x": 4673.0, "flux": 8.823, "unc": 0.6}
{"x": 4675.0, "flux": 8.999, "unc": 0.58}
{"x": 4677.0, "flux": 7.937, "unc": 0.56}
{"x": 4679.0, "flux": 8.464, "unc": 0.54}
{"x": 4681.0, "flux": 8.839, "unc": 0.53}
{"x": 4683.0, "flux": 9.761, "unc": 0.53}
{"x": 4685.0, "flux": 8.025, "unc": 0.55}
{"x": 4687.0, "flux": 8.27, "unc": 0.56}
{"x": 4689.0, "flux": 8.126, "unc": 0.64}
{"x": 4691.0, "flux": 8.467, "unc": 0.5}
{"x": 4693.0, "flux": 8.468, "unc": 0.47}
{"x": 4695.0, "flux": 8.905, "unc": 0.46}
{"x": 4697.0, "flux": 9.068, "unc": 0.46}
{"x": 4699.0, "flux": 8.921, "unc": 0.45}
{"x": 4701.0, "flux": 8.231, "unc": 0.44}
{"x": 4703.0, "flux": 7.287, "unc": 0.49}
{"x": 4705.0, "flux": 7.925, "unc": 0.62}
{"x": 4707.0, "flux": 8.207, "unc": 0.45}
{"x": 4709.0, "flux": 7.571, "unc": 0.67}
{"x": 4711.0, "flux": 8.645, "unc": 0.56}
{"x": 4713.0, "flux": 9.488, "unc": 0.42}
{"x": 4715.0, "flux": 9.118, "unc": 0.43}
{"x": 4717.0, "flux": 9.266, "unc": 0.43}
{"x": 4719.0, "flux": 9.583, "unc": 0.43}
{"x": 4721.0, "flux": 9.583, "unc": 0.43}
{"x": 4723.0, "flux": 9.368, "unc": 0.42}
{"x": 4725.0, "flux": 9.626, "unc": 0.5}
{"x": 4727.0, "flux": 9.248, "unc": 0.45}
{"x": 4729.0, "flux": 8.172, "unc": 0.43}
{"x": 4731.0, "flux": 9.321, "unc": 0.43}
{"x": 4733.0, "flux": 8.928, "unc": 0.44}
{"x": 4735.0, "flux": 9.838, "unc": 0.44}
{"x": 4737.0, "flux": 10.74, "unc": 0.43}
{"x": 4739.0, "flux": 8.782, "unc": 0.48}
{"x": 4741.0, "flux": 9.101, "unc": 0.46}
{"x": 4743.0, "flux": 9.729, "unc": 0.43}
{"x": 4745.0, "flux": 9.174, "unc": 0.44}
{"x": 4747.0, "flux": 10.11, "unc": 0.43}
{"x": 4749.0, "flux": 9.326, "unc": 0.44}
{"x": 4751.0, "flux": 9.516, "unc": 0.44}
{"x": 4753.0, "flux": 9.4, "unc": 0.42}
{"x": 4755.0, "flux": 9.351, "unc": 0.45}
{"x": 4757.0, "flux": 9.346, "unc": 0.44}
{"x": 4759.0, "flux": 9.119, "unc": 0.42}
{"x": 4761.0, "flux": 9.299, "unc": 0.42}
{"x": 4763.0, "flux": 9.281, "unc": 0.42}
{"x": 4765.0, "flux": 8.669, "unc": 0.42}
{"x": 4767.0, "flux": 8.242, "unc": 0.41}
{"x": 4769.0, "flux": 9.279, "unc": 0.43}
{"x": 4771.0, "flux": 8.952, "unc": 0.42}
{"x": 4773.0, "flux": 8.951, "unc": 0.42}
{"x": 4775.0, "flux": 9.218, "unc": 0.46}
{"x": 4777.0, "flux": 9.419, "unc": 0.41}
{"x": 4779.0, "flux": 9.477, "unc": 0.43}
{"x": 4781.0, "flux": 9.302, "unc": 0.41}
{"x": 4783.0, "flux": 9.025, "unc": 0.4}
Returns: 5.9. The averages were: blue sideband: 9.03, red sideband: 9.4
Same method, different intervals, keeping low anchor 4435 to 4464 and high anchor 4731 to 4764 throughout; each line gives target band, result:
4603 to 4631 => -1.5 angstrom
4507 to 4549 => -1.0 angstrom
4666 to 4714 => 3.6 angstrom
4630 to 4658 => 1.2 angstrom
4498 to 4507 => -1.0 angstrom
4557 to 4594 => -1.5 angstrom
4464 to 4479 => 0.1 angstrom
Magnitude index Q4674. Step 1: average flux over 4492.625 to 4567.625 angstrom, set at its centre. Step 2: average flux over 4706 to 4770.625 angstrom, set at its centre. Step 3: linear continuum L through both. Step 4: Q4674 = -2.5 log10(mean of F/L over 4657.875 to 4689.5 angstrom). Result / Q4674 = 0.06 mag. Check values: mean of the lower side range 8.65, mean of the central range 8.52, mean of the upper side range 9.2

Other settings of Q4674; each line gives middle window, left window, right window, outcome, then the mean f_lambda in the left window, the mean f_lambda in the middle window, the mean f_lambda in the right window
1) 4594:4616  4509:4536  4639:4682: -0.06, 8.47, 8.95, 8.48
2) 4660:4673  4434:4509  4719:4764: 0.08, 8.23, 8.42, 9.38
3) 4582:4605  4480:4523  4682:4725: 0.00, 8.79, 8.72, 8.7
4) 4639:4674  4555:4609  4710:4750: 0.08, 8.84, 8.46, 9.36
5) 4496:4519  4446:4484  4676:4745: -0.10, 8.02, 8.99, 8.86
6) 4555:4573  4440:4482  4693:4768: -0.07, 7.96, 8.97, 9.06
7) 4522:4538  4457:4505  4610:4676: 0.05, 8.28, 8.05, 8.77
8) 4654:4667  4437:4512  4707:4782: 0.04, 8.29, 8.62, 9.22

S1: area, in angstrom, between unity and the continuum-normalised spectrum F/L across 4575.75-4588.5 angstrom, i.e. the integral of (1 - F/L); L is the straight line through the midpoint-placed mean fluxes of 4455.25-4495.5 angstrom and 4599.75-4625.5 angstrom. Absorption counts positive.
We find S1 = 0.3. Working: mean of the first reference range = 8.13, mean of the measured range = 8.73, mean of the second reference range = 9.18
